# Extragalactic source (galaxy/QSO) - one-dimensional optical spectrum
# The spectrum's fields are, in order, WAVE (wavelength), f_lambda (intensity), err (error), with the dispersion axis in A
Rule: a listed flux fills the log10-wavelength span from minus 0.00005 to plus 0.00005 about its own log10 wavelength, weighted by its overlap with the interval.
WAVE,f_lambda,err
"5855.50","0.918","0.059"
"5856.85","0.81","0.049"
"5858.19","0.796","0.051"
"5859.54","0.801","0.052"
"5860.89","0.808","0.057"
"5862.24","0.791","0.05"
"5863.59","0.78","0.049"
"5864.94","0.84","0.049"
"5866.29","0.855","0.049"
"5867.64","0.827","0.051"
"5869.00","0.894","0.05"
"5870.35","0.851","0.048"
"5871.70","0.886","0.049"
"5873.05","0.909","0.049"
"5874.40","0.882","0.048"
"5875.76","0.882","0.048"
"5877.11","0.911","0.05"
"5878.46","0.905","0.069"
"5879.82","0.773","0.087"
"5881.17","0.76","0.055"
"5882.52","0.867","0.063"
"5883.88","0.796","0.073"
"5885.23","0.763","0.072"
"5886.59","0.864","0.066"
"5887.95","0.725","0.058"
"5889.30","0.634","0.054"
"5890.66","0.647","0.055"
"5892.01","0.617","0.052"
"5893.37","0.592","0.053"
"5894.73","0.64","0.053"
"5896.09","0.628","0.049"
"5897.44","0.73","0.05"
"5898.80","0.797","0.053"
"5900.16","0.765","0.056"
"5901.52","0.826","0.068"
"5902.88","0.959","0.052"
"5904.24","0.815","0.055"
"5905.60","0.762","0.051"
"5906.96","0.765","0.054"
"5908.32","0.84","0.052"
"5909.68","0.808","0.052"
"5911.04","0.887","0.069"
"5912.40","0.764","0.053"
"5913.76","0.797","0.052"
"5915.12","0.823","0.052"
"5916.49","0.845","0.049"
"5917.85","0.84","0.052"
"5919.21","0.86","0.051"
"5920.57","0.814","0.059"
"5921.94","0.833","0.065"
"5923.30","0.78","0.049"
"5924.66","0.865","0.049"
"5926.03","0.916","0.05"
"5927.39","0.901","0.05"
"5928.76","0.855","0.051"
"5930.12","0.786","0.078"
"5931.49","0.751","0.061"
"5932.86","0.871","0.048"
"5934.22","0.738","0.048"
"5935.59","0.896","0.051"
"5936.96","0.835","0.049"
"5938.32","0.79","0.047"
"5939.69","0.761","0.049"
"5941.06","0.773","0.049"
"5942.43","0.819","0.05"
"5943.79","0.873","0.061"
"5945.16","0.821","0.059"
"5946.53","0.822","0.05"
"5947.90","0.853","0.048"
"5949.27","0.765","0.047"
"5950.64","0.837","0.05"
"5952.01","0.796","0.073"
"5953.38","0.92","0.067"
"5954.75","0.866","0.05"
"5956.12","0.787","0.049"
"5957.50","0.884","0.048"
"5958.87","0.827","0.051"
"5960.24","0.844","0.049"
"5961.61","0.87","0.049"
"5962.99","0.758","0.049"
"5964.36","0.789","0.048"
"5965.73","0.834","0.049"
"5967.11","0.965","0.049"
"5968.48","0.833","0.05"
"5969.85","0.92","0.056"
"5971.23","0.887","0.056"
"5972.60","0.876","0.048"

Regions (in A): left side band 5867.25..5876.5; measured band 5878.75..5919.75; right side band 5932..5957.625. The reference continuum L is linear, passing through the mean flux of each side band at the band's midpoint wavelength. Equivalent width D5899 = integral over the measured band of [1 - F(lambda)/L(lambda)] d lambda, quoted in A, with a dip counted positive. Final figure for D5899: 4.0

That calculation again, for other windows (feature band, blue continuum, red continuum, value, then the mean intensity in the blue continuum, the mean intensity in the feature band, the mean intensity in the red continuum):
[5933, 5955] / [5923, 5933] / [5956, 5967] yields 0.4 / 0.841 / 0.823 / 0.833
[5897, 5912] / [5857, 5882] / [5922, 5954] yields 0.4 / 0.842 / 0.814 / 0.827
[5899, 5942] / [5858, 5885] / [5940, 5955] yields 0.5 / 0.84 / 0.823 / 0.829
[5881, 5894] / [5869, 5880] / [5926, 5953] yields 2.1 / 0.881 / 0.726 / 0.822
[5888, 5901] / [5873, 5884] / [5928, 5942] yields 2.5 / 0.854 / 0.677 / 0.806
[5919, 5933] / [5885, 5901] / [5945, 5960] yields -1.1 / 0.699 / 0.837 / 0.835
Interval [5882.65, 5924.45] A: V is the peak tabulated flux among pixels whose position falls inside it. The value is 0.959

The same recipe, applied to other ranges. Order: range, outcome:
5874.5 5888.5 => 0.911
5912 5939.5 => 0.916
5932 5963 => 0.92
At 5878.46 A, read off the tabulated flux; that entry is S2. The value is 0.905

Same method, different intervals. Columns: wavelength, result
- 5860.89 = 0.808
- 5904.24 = 0.815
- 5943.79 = 0.873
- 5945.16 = 0.821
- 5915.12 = 0.823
